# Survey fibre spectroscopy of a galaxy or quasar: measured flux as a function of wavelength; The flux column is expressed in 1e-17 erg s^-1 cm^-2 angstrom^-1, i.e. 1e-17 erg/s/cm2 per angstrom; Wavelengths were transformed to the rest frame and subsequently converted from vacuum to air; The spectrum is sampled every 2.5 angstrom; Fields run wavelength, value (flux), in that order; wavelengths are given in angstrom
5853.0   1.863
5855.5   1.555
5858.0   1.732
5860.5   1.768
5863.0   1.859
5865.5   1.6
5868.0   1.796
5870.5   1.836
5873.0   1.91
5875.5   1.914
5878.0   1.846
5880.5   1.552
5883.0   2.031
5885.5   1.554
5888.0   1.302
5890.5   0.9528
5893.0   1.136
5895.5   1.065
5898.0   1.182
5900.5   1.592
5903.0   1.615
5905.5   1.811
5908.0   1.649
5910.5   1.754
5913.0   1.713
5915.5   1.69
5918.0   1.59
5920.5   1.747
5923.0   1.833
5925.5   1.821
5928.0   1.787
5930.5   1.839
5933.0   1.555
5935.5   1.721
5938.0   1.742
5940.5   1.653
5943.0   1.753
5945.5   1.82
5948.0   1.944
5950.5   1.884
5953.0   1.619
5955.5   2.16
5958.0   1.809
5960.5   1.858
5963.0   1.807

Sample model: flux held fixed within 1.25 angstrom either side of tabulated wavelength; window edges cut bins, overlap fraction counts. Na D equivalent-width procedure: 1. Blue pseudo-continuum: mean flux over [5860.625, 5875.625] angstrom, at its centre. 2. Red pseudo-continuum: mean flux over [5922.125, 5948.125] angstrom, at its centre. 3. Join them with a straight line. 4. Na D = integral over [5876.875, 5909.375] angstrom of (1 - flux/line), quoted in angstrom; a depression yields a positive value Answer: 5.6 angstrom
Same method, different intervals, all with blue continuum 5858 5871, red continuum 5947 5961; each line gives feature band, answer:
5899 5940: 2.8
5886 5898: 4.3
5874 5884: -0.3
